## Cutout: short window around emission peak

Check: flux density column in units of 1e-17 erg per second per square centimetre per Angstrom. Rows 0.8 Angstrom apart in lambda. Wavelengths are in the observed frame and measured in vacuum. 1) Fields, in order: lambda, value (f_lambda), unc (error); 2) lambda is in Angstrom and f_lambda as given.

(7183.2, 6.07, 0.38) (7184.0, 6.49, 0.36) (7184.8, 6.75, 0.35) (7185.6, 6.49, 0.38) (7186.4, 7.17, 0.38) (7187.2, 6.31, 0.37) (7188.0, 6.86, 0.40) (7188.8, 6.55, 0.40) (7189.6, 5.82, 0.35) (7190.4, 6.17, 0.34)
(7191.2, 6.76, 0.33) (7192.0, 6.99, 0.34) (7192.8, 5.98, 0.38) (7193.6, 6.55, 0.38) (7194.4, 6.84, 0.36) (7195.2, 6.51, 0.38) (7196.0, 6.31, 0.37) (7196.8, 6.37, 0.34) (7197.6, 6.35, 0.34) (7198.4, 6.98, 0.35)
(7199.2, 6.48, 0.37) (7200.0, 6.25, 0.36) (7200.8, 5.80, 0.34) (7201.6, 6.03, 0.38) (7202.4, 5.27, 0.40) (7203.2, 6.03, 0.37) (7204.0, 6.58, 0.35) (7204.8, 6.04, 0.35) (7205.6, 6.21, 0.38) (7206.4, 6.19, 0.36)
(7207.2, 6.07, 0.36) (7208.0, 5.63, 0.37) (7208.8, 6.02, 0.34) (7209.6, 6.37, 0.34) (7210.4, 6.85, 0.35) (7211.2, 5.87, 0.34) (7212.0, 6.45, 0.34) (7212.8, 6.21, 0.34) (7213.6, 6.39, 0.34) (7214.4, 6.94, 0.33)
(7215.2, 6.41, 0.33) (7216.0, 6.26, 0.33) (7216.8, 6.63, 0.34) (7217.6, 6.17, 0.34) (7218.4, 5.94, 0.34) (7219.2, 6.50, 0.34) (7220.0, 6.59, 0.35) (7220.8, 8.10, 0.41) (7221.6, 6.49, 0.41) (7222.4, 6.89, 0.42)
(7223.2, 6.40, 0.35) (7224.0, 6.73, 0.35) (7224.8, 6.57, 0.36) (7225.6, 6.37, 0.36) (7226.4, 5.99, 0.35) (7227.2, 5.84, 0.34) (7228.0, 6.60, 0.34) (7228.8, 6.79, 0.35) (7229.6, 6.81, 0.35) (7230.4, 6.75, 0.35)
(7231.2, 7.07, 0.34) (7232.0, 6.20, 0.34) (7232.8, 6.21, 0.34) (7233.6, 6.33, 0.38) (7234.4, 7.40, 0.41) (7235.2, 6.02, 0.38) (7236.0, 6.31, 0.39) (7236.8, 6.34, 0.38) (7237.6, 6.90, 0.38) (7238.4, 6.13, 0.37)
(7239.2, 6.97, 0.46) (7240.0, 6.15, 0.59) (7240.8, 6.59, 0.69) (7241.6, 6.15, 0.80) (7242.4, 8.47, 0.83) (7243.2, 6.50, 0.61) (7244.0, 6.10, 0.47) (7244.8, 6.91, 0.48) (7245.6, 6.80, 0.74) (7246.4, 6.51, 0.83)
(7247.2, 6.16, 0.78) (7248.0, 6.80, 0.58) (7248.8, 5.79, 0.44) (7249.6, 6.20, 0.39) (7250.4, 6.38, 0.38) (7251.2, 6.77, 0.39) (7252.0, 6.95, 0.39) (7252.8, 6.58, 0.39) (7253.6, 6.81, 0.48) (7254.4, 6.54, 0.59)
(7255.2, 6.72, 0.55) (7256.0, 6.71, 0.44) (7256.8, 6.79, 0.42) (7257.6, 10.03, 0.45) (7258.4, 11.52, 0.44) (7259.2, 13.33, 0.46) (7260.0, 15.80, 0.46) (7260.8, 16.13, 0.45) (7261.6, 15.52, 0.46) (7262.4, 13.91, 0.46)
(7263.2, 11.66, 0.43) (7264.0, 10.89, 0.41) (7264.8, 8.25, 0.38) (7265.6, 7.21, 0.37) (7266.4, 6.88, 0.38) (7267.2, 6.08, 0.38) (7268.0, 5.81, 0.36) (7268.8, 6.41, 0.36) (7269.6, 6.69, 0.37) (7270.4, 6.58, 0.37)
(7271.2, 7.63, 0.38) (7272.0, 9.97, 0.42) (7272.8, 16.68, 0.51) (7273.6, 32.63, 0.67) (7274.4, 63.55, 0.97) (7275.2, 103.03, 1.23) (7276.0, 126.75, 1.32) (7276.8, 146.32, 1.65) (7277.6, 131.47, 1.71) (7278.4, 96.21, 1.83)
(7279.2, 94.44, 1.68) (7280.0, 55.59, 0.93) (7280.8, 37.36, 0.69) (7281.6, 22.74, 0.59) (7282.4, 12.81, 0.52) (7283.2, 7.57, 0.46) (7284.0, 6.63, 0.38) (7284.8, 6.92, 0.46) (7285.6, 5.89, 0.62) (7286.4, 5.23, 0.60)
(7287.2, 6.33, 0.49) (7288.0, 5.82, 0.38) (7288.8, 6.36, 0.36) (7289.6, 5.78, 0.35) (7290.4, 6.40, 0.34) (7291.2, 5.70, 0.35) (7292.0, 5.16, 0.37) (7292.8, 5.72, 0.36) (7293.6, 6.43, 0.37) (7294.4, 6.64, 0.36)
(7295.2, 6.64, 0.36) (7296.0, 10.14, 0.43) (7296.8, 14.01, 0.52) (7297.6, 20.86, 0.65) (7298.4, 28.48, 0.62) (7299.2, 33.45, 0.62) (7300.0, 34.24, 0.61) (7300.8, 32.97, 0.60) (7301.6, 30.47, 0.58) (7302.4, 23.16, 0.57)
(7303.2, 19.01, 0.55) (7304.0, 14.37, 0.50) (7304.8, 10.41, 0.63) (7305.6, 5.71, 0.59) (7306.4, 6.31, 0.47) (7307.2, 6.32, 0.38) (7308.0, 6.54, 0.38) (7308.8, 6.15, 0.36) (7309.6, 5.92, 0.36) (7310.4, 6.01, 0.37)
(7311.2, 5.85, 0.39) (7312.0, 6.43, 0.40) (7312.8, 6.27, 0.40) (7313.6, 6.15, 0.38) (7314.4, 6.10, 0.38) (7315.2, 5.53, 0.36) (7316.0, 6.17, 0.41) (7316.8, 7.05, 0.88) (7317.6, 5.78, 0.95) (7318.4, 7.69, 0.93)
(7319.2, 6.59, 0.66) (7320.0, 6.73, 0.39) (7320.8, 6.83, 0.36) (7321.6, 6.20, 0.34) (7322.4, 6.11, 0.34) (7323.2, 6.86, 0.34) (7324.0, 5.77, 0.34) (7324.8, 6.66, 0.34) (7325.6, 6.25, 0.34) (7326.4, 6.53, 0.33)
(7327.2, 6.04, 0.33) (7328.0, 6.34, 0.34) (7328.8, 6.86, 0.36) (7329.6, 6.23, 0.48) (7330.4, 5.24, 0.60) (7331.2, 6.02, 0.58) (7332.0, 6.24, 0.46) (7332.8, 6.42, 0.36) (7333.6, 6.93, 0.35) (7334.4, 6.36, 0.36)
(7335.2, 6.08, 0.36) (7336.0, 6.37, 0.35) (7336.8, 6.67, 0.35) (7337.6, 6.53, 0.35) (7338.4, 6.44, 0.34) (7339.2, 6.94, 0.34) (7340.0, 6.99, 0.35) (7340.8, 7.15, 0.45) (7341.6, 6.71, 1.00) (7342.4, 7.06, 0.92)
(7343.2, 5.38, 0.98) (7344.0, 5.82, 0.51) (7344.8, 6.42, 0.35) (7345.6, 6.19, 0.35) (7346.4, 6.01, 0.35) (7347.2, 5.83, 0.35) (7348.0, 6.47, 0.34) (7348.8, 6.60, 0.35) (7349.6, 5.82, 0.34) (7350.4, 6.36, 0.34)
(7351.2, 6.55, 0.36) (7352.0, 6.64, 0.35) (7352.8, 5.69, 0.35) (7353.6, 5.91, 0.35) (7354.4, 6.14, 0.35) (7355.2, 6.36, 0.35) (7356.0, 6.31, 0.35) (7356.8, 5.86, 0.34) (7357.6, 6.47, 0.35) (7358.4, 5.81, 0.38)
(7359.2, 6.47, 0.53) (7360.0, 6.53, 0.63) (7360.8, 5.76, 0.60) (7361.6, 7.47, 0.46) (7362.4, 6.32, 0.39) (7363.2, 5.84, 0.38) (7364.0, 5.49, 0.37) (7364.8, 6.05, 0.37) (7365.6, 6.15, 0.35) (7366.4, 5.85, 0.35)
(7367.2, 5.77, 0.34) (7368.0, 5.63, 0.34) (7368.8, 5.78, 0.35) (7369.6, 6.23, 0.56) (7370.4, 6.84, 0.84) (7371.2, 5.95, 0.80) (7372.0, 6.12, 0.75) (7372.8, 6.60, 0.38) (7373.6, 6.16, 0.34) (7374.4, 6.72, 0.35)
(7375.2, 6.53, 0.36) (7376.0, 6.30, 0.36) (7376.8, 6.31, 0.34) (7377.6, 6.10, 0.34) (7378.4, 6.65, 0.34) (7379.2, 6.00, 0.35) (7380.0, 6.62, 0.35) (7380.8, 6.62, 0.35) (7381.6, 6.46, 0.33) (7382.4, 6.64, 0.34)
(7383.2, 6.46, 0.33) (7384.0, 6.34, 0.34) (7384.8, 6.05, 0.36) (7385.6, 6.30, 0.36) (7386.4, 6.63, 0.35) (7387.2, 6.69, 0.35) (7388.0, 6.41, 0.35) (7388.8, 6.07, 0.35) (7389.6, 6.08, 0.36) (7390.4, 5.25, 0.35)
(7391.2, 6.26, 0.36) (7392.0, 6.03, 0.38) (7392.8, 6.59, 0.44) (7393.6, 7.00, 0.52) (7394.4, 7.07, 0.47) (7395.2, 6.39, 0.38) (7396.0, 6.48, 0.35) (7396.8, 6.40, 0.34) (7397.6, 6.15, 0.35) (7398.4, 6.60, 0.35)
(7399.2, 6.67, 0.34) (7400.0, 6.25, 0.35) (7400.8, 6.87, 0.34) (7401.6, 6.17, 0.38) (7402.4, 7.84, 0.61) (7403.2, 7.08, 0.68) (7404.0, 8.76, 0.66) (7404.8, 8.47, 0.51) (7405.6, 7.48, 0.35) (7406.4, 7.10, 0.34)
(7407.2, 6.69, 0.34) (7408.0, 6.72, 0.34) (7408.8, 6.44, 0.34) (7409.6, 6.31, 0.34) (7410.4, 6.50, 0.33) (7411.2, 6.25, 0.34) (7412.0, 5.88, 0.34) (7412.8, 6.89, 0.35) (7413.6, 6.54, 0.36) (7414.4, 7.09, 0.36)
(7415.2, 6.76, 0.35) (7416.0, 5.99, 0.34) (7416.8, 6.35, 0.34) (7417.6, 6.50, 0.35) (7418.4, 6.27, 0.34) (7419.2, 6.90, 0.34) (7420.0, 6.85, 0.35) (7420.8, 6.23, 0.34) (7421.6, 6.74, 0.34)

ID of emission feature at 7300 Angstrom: [N II]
